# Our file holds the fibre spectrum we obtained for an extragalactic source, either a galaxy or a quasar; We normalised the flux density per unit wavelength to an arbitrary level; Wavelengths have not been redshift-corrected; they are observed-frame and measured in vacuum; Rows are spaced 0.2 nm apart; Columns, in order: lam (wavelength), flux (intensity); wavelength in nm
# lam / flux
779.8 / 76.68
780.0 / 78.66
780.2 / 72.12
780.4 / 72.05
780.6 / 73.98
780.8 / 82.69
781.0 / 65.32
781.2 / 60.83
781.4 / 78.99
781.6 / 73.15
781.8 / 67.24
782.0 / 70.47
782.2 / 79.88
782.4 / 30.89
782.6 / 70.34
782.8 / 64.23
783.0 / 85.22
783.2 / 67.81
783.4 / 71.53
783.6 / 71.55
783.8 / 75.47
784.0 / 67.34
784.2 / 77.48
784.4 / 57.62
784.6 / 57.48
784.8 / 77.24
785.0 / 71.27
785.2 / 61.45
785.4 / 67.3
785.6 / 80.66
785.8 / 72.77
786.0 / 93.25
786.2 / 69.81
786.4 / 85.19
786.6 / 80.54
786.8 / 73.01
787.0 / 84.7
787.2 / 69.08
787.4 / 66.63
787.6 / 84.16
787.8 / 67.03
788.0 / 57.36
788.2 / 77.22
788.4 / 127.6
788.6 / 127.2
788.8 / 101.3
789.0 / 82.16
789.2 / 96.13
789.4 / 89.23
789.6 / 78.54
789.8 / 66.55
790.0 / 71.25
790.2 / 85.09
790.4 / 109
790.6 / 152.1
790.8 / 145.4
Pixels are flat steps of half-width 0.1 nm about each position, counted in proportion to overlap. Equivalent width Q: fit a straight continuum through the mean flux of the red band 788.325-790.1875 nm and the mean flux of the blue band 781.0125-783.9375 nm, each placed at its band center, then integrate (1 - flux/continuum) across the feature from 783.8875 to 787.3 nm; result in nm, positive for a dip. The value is 0.28 nm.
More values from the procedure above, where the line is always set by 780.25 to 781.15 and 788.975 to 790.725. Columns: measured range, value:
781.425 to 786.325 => 0.59 nm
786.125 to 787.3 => 0.12 nm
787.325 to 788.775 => 0.03 nm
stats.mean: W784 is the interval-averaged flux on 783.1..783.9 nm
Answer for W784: 71.6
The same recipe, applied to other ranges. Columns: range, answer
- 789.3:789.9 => 78.1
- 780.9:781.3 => 63.1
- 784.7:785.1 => 74.3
